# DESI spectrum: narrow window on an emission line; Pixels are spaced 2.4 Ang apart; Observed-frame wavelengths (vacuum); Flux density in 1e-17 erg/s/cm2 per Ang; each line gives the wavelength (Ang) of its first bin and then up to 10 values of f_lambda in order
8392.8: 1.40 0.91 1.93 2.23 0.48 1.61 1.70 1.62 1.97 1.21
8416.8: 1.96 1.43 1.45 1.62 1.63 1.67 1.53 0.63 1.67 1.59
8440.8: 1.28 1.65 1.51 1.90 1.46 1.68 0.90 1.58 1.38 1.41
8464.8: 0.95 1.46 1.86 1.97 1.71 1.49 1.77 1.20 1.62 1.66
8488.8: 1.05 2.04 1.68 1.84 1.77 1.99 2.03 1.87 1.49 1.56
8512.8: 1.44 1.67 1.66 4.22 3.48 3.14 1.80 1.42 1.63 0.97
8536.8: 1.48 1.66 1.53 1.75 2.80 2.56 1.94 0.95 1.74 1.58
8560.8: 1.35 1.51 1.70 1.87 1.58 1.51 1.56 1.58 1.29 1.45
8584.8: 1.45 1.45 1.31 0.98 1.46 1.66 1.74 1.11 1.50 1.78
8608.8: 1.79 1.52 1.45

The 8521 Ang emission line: H-alpha 6563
